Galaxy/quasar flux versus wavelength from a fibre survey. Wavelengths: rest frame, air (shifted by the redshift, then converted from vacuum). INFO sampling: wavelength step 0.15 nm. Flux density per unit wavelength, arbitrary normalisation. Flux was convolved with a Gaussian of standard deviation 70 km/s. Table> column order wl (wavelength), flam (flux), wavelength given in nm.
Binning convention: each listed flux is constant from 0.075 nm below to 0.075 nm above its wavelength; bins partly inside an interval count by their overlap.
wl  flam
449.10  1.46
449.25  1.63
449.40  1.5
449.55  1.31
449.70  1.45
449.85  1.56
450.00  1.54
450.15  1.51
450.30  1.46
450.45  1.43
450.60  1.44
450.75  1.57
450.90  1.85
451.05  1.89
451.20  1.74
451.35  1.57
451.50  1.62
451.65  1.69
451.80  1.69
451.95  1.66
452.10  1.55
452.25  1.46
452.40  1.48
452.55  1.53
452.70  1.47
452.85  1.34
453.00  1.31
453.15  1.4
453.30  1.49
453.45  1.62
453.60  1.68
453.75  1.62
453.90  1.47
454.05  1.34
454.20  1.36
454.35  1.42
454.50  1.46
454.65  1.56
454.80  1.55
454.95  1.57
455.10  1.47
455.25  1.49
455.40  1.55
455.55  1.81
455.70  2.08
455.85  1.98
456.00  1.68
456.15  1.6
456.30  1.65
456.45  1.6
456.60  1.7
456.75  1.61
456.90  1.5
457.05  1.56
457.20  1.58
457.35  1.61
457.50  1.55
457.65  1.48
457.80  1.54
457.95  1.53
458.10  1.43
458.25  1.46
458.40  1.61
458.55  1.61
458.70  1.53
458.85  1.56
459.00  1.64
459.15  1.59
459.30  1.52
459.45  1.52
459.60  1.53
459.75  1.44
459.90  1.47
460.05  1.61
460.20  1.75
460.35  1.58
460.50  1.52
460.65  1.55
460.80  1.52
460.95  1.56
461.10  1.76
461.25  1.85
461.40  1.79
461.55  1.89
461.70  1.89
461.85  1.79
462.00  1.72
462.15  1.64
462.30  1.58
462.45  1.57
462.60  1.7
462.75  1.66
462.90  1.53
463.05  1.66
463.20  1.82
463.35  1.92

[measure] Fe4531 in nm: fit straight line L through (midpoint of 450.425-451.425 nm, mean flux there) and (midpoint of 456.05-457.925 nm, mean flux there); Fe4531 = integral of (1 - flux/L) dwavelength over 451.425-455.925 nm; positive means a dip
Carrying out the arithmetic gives 0.173 nm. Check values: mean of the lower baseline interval 1.65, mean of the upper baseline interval 1.58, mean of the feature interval 1.56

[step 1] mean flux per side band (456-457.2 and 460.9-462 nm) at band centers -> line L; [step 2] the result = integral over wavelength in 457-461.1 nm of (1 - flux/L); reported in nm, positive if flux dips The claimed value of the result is 0.35 nm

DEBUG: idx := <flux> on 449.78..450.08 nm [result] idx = 1.55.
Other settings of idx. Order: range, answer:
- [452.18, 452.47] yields 1.47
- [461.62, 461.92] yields 1.84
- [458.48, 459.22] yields 1.59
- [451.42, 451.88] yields 1.67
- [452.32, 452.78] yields 1.49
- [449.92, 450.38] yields 1.5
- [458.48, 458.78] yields 1.57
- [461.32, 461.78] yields 1.86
